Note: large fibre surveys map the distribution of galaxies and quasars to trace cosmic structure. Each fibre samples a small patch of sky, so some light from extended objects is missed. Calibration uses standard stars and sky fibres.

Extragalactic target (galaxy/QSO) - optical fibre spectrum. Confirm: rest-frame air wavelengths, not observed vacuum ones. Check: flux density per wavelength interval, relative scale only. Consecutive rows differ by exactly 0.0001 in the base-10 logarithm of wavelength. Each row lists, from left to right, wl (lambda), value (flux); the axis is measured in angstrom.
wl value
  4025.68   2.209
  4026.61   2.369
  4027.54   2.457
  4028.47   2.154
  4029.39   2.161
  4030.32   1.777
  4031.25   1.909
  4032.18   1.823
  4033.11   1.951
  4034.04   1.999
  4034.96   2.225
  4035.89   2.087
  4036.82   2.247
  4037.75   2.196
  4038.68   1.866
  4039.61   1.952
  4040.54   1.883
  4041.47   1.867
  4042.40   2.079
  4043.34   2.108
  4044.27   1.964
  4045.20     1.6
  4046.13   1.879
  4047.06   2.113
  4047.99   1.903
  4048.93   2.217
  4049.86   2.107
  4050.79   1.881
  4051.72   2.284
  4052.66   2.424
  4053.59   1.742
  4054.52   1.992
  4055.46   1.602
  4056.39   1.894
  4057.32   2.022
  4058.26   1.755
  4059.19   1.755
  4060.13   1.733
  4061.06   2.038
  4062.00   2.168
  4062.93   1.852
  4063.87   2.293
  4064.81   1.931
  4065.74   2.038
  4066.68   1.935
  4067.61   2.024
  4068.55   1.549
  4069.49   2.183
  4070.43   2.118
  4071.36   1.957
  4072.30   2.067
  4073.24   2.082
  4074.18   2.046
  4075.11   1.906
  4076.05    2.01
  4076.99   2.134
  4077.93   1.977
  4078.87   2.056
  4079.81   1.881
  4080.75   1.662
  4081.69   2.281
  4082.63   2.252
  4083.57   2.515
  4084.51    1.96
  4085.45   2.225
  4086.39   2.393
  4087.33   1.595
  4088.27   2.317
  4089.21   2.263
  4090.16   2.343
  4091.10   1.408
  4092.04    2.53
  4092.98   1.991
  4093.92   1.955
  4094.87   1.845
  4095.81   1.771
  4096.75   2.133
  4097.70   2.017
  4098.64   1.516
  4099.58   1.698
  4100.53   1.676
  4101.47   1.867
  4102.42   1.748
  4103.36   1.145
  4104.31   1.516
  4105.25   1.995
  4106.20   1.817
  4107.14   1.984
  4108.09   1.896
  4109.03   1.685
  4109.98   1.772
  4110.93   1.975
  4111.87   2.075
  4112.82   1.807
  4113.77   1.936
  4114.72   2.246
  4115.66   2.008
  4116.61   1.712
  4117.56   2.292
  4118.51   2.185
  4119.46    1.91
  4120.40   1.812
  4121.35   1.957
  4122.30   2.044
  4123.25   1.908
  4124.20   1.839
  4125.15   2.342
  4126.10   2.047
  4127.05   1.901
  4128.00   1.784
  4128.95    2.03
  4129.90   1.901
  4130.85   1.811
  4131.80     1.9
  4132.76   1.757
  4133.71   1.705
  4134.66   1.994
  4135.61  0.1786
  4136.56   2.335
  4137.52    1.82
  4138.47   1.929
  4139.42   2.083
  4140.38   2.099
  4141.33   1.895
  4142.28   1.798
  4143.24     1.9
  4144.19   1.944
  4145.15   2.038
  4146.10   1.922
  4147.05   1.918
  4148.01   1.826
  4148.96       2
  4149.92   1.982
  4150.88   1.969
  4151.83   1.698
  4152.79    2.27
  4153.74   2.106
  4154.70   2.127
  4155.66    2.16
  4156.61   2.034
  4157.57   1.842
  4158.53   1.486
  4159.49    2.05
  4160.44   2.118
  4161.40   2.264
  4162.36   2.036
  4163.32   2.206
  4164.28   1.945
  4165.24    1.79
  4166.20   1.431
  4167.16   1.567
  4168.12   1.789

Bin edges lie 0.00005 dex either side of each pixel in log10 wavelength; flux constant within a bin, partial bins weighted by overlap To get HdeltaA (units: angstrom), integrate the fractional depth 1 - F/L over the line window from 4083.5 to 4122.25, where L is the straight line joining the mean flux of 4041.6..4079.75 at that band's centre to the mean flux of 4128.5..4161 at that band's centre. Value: 0.2 angstrom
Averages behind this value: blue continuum 1.98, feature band 1.93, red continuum 1.9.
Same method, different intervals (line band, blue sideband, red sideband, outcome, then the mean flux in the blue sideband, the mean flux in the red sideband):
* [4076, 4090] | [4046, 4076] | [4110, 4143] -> -1.1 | 1.99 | 1.91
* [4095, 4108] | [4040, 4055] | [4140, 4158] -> 1.4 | 2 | 1.98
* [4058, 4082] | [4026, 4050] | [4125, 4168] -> 0.2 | 2.03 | 1.91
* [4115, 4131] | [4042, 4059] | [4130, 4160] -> -0.6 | 1.97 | 1.89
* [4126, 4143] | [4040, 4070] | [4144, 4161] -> 1.2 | 1.96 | 1.97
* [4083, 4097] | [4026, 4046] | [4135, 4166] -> -0.7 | 2.03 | 1.93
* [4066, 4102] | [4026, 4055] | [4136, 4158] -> 0.2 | 2.04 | 1.98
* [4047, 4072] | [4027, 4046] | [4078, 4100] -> 0.5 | 2.01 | 2.03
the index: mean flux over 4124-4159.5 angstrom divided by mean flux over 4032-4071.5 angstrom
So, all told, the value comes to 0.96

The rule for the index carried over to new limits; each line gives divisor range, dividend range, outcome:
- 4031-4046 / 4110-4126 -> 1.01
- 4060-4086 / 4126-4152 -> 0.91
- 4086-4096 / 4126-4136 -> 0.85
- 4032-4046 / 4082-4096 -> 1.05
